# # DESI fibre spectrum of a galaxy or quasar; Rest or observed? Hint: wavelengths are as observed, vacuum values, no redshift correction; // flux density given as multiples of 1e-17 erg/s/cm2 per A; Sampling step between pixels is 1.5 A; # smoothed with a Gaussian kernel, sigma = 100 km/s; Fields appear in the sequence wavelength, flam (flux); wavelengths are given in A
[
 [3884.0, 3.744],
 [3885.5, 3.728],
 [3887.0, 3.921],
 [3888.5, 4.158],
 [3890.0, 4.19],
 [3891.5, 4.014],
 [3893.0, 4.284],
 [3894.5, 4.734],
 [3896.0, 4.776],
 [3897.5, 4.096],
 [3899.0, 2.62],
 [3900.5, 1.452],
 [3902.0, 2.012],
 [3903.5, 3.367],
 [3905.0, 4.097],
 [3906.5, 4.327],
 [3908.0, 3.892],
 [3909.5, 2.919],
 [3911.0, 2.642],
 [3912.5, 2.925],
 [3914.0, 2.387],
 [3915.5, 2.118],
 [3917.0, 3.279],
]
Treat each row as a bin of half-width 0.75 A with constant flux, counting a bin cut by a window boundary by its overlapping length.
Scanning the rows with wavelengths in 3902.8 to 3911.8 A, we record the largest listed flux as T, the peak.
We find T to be 4.327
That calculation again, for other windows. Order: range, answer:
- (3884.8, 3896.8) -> 4.776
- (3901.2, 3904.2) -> 3.367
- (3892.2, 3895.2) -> 4.734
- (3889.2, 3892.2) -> 4.19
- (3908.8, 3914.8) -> 2.925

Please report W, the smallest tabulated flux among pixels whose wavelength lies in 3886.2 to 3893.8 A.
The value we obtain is 3.921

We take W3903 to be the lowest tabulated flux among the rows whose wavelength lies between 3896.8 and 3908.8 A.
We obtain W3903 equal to 1.452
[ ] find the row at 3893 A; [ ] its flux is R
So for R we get 4.284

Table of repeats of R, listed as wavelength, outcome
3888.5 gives 4.158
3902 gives 2.012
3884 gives 3.744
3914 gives 2.387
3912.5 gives 2.925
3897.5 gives 4.096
